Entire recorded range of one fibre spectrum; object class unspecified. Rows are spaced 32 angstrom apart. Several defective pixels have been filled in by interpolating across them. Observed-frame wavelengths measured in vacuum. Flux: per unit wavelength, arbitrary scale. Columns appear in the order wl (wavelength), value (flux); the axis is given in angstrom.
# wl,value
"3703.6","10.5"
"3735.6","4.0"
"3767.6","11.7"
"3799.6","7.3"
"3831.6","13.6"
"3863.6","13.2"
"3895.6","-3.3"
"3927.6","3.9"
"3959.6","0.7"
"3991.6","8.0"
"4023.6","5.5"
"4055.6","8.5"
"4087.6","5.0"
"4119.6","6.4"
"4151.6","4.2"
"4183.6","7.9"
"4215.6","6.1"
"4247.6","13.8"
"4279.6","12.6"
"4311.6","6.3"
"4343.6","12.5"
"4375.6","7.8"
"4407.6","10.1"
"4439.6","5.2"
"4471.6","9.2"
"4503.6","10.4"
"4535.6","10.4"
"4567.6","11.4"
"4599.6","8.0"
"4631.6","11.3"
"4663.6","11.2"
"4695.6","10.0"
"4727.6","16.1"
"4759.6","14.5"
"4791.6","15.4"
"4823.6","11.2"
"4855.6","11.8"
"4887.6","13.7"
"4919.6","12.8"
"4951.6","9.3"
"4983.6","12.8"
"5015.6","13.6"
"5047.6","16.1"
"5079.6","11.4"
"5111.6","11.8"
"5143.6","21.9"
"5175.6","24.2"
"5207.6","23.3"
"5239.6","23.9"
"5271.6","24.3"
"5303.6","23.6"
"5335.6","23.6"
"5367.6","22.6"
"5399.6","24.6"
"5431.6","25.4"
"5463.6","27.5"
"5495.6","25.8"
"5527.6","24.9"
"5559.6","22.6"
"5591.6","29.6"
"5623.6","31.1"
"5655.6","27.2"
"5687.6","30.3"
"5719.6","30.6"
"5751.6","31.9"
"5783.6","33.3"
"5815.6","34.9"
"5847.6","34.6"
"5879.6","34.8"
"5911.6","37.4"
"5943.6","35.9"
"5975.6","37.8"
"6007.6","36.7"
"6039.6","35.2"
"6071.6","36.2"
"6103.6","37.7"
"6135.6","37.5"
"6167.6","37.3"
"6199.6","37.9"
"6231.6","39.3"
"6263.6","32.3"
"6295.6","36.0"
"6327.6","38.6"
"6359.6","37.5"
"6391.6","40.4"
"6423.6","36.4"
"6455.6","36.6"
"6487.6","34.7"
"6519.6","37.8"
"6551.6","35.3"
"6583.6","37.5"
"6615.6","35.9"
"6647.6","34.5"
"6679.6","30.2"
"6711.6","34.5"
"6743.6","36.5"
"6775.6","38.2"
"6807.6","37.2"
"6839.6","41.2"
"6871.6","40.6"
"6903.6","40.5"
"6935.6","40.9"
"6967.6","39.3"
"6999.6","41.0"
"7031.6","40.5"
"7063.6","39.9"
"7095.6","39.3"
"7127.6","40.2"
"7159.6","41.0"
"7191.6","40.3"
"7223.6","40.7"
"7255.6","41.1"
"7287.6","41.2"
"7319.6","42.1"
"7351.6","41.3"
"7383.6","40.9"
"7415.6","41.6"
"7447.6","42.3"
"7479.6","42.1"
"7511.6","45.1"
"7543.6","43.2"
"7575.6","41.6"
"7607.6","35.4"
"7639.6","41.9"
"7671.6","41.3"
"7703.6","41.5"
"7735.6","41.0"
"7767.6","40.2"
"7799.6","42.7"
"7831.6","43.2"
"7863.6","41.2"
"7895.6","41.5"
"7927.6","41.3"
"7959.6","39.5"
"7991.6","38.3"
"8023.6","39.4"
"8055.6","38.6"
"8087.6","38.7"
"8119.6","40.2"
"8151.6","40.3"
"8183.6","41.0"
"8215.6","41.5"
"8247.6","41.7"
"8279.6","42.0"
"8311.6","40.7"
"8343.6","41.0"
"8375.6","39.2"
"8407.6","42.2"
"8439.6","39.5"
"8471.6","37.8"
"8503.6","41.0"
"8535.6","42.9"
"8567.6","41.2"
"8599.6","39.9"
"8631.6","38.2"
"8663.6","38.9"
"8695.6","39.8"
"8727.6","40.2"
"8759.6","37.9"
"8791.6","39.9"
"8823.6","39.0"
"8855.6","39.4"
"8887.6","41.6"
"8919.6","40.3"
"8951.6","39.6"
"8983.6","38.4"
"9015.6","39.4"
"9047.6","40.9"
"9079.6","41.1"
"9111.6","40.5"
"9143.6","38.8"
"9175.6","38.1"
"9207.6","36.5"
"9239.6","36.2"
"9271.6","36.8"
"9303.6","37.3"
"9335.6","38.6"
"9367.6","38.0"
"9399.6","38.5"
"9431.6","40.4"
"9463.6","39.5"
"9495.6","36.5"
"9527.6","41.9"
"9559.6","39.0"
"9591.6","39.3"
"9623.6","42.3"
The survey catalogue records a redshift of 0.29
